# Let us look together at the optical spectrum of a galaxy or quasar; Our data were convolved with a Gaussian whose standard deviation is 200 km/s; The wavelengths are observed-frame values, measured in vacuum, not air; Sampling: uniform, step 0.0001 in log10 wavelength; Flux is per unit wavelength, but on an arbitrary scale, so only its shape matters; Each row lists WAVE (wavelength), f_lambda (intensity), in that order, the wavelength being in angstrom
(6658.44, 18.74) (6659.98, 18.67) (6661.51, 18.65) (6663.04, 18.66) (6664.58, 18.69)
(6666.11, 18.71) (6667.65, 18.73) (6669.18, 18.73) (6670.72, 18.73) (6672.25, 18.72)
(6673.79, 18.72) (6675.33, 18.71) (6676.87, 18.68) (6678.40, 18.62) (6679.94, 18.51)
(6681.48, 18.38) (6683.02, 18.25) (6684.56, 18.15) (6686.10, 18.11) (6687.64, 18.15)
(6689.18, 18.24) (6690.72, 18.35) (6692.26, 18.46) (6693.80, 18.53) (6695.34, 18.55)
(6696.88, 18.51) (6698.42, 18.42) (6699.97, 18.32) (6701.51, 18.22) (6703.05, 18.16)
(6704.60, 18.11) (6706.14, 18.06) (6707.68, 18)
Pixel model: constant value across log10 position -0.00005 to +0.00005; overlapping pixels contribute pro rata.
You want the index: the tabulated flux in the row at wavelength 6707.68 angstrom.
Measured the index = 18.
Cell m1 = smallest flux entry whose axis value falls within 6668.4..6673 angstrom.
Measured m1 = 18.72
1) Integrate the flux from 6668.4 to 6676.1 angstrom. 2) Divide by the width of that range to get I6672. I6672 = 18.7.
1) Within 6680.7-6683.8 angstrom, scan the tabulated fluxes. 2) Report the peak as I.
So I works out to 18.38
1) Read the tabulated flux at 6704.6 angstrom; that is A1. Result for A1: 18.11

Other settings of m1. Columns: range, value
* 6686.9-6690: 18.15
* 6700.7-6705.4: 18.11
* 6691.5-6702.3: 18.22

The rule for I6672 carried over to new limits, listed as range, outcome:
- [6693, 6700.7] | 18.5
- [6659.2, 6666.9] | 18.7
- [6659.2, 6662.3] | 18.7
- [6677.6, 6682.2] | 18.5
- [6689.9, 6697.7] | 18.5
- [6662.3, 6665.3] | 18.6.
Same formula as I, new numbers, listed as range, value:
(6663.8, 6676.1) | 18.73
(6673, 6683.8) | 18.72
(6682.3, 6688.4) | 18.25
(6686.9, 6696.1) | 18.55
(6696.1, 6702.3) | 18.51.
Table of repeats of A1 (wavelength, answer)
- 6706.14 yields 18.06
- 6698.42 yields 18.42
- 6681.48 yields 18.38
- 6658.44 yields 18.74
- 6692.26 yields 18.46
